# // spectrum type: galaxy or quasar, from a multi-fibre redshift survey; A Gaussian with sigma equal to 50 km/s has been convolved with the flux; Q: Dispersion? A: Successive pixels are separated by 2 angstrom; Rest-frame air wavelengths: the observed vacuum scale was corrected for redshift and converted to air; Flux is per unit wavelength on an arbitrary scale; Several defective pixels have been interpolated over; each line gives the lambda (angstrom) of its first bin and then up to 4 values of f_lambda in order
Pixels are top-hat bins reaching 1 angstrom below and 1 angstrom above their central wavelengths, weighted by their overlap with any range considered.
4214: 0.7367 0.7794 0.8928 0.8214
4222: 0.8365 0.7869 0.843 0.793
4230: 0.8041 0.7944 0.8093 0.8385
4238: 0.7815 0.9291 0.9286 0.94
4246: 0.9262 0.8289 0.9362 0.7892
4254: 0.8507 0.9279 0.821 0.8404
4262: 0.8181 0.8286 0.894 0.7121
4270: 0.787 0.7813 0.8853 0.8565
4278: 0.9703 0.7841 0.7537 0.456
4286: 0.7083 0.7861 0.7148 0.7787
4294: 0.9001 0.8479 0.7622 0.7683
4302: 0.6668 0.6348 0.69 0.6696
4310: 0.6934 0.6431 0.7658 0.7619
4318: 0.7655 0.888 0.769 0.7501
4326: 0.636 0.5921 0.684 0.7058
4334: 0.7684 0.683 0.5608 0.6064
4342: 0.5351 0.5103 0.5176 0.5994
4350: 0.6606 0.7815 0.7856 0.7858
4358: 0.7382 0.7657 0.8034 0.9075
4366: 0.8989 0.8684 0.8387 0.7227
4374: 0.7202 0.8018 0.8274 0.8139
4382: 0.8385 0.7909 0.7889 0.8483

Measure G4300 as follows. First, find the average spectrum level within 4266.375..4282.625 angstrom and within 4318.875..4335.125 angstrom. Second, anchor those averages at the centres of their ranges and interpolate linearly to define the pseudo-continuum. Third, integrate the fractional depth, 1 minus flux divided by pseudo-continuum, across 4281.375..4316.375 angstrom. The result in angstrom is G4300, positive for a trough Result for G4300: 2.4 angstrom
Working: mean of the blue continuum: 0.821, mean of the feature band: 0.721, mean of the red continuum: 0.724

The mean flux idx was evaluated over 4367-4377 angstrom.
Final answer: 0.79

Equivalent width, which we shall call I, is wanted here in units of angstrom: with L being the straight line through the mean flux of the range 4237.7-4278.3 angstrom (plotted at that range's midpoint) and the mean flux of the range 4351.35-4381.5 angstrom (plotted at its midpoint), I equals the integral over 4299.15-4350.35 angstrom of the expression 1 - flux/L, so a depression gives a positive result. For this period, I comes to 9.41 angstrom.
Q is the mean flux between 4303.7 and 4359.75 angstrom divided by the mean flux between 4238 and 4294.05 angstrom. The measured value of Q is 0.83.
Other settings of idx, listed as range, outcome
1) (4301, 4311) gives 0.671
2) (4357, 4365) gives 0.804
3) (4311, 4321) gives 0.765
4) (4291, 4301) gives 0.811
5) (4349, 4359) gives 0.75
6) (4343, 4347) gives 0.514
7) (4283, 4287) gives 0.582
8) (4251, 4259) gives 0.847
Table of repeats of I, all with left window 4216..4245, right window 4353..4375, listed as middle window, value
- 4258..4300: 1.71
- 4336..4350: 4.11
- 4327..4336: 1.39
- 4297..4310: 1.93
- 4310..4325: 1.06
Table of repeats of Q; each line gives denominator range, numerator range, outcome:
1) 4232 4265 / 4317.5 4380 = 0.84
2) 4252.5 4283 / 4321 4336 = 0.84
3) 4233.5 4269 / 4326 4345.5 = 0.73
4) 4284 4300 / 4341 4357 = 0.85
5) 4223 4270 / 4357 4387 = 0.96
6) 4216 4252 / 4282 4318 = 0.85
